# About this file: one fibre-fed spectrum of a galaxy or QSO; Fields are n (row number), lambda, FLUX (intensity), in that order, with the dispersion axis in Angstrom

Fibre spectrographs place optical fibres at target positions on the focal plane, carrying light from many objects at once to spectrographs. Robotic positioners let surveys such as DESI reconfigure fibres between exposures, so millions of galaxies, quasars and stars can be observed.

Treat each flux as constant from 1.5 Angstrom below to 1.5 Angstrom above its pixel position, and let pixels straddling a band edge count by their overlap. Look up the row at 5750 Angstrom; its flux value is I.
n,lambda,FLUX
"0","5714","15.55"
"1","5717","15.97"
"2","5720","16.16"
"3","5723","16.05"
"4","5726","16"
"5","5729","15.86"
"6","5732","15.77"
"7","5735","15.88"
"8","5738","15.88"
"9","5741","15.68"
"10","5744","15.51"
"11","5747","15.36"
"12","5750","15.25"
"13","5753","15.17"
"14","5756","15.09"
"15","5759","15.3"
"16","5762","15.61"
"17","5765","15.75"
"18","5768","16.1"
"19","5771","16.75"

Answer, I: 15.25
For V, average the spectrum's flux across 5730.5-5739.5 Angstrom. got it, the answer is 15.8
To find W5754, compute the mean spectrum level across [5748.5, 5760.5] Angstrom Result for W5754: 15.2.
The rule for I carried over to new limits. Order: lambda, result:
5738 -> 15.88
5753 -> 15.17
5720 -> 16.16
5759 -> 15.3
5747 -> 15.36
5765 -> 15.75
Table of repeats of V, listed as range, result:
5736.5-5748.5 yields 15.6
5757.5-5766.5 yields 15.6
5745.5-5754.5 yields 15.3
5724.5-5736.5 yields 15.9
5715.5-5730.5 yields 16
